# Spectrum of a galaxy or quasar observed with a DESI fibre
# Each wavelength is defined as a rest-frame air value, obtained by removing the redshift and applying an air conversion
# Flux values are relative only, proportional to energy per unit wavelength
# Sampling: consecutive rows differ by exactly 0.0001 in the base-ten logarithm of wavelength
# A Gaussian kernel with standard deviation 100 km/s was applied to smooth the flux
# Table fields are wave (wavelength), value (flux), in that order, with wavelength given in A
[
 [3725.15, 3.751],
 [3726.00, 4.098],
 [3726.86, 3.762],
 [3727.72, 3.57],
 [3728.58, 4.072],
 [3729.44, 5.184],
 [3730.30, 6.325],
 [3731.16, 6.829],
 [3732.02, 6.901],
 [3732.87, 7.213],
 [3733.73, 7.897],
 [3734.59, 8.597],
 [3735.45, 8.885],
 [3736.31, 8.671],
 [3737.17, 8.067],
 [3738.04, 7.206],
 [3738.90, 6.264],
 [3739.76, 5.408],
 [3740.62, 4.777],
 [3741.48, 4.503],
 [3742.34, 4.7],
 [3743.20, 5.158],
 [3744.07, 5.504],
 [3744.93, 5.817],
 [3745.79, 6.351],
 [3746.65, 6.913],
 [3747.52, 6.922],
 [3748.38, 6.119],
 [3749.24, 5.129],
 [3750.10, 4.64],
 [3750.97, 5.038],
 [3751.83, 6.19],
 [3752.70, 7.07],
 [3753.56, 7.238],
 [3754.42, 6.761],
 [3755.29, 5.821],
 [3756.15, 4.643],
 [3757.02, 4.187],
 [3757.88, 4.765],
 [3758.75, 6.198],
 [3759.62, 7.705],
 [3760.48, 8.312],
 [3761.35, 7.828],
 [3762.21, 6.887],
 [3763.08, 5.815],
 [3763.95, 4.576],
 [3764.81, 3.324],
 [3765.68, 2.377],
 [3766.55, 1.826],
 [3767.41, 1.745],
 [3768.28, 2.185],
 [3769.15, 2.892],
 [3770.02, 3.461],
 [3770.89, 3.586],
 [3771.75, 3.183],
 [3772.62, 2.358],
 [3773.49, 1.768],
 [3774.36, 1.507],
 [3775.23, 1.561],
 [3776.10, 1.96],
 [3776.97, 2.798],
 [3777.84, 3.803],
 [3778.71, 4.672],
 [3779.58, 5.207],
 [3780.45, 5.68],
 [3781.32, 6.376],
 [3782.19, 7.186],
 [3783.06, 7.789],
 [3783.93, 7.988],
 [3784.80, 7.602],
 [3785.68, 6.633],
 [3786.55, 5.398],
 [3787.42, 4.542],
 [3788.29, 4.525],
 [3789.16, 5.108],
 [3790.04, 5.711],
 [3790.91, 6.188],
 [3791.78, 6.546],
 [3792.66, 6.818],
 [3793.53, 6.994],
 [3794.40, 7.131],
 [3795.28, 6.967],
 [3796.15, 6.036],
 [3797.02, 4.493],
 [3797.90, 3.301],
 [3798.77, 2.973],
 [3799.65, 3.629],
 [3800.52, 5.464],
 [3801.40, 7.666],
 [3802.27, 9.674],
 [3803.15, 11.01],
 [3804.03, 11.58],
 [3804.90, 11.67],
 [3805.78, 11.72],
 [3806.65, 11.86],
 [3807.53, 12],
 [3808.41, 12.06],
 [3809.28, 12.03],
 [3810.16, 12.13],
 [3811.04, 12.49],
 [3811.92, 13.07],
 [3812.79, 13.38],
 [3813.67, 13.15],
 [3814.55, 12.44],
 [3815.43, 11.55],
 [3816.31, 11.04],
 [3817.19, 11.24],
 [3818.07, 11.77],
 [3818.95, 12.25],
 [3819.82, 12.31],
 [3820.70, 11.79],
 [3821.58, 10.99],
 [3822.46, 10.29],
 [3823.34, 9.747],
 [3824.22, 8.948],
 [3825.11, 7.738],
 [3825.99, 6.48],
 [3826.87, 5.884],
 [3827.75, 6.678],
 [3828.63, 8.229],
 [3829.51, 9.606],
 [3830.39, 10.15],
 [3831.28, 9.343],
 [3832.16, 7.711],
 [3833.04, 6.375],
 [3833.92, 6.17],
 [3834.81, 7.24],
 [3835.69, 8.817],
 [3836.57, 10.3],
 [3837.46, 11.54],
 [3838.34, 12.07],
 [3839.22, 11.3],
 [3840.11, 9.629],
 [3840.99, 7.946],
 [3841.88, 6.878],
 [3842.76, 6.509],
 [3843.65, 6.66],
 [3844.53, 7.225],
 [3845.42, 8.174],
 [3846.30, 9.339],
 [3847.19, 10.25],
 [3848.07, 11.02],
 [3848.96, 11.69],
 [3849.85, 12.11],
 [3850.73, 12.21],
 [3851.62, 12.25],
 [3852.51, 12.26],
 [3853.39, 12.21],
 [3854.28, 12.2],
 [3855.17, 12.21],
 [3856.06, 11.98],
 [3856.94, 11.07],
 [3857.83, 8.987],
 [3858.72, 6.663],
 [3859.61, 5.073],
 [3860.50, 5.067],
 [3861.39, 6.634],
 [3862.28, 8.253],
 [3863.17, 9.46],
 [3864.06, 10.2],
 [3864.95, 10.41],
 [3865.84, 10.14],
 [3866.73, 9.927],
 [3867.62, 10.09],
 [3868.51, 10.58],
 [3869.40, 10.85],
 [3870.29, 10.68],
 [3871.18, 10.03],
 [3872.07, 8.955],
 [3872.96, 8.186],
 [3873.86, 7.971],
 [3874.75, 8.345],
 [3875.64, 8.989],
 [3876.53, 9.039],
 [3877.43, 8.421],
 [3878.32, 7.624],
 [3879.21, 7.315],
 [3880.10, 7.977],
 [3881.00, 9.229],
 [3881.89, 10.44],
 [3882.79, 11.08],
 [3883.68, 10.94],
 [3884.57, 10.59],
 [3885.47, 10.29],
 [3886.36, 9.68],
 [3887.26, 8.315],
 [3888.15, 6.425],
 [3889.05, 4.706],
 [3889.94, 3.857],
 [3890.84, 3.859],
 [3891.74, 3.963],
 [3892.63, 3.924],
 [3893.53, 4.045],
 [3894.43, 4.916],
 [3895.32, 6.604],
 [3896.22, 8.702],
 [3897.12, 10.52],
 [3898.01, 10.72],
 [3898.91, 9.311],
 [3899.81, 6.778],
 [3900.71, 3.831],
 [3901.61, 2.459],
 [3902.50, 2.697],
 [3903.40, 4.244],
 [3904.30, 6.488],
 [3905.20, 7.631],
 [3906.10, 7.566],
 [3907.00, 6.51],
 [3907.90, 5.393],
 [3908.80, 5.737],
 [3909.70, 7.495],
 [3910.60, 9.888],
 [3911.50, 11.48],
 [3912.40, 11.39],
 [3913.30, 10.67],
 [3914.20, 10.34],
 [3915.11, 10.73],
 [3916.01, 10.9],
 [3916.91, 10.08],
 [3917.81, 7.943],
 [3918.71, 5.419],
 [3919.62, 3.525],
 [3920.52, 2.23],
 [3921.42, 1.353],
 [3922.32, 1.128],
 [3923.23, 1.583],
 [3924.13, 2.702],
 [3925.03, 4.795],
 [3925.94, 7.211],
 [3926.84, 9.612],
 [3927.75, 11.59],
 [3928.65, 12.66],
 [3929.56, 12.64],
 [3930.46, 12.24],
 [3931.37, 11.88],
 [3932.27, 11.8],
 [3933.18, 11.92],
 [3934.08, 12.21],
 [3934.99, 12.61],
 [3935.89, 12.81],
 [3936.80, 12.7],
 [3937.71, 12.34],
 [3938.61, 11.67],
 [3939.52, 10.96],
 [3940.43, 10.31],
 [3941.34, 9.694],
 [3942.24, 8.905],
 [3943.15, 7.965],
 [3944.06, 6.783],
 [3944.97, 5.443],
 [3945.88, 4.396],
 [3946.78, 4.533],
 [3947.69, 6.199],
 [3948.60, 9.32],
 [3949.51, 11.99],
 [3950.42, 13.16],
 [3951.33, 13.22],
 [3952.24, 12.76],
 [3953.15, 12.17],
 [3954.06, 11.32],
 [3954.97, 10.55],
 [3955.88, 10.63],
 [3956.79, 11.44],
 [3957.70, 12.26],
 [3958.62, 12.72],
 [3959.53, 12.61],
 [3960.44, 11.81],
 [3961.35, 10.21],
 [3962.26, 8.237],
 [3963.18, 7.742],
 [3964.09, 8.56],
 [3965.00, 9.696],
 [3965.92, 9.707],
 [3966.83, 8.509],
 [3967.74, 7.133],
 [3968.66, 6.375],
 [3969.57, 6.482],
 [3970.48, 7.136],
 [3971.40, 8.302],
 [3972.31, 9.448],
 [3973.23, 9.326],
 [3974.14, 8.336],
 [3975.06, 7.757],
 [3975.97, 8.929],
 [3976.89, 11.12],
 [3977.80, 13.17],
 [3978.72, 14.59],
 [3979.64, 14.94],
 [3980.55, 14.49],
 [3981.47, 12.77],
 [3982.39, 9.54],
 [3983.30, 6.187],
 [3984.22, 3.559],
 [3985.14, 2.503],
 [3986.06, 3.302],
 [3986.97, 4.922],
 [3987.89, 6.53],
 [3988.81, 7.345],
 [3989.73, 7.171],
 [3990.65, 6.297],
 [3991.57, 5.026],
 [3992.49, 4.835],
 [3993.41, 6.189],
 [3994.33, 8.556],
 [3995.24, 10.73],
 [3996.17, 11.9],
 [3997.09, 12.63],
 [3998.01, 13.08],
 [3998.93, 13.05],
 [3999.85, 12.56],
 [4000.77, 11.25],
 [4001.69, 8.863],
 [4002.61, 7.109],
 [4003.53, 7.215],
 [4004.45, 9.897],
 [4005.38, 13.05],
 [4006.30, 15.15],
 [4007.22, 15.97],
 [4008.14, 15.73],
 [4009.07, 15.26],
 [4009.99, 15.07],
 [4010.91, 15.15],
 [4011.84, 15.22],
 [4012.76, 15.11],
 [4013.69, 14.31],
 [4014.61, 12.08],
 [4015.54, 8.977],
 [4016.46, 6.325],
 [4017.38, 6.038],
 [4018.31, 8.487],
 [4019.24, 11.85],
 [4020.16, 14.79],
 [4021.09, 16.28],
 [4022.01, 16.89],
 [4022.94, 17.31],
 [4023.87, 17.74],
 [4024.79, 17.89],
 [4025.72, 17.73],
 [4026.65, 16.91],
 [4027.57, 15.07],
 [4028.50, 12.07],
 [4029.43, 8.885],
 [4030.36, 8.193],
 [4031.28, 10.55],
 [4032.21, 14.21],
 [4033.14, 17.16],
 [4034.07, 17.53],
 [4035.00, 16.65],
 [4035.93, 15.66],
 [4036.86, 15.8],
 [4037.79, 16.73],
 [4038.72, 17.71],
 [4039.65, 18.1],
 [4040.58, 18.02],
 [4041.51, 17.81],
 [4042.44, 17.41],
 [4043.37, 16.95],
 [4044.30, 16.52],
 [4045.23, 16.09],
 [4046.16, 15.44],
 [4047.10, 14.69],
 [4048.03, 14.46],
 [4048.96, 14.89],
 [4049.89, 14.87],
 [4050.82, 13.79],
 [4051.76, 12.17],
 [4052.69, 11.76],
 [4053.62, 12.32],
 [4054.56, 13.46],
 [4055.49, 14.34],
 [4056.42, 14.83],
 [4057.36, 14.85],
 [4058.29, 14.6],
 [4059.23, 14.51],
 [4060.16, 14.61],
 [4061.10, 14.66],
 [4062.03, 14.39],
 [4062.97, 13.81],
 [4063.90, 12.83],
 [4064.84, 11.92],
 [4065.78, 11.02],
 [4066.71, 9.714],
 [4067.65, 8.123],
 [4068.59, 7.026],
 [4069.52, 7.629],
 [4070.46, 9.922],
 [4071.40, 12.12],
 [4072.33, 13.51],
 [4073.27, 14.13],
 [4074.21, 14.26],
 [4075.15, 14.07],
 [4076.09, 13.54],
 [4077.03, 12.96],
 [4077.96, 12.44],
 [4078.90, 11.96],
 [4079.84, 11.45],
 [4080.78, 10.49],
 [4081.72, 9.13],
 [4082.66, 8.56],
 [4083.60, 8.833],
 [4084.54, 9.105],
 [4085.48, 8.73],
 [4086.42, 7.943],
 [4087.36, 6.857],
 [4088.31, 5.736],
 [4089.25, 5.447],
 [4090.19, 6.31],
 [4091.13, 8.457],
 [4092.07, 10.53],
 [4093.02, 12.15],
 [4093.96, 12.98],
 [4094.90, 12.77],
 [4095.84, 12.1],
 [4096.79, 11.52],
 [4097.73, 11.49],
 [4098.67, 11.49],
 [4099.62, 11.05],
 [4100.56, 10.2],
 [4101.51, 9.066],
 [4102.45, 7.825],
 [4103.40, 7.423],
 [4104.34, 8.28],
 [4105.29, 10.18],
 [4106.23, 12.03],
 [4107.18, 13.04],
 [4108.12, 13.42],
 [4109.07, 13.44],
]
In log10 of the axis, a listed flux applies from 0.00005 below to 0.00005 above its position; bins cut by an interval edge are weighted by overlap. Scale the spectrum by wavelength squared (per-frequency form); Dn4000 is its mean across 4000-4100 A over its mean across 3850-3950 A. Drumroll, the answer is 1.63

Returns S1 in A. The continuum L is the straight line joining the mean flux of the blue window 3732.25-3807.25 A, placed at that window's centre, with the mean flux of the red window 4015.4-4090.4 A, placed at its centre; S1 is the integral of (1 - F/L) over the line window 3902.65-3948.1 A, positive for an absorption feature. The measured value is 6.72 A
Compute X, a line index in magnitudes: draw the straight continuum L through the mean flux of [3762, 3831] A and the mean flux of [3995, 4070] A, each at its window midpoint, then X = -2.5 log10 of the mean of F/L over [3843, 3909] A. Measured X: 0.11 mag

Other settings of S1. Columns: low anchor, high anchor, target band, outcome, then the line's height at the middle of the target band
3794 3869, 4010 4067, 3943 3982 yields 8.31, 12.5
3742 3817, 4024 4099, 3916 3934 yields 3.94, 9.79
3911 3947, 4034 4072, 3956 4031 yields 5.81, 11.6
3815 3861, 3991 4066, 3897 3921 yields 7.83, 11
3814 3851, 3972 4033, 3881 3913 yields 9.08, 10.1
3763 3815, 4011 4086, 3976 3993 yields 4.98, 11.7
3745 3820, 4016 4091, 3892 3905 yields 4.61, 9.43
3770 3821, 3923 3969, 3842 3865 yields -2.92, 8.49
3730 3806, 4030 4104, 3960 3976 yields 2.66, 10.2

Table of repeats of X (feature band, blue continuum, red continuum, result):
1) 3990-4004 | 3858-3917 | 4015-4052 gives 0.37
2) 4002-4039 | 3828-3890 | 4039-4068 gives -0.02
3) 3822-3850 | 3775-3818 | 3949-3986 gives -0.05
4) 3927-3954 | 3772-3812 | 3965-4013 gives -0.16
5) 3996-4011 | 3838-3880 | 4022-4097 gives -0.04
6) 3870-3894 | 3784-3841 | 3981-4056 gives 0.26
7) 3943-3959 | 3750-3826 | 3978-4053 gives 0.12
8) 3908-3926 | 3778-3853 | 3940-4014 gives 0.36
